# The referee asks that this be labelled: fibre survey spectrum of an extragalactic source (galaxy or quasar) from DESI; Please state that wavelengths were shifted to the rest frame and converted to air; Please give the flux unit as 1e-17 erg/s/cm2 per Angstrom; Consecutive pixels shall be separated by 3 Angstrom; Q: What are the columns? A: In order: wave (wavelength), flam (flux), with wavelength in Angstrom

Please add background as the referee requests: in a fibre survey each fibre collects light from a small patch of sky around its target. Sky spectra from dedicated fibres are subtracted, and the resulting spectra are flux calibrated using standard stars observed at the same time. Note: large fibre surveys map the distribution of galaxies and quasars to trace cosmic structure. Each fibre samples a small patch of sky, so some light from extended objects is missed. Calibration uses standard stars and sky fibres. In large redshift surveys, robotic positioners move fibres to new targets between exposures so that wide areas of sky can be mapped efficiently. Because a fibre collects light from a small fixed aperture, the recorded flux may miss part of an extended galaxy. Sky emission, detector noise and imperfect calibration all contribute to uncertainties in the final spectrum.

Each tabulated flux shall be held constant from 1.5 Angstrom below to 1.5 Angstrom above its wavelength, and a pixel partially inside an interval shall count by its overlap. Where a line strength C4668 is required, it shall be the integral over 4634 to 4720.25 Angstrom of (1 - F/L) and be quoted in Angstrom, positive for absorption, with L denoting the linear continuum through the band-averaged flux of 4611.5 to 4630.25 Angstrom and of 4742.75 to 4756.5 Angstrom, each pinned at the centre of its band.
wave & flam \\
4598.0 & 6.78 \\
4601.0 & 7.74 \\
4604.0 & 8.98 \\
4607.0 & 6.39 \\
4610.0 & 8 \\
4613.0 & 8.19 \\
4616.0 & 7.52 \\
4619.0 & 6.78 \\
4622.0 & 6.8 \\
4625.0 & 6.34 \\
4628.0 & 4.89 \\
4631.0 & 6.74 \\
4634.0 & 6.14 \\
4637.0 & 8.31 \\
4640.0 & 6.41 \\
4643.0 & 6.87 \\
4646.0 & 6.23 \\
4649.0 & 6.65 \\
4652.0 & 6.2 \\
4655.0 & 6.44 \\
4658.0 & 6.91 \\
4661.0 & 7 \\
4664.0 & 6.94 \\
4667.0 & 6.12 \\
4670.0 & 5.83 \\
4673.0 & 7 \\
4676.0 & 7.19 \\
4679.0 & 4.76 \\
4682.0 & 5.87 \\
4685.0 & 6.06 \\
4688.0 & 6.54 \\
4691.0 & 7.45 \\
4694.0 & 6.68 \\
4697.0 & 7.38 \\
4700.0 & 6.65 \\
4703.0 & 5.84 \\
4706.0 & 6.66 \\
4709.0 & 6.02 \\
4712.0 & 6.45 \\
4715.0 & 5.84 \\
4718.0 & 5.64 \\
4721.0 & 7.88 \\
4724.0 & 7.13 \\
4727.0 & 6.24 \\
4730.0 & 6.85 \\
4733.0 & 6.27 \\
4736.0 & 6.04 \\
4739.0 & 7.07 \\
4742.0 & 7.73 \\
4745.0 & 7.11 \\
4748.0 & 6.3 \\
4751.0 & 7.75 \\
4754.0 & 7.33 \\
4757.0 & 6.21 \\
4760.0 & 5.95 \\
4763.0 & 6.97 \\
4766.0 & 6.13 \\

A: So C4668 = 4.9 Angstrom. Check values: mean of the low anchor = 6.75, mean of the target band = 6.5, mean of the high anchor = 7.09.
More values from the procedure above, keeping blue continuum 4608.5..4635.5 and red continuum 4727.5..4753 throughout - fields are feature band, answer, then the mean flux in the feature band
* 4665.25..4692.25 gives 2.1 Angstrom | 6.31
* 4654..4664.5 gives 0.0 Angstrom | 6.83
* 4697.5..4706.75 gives 0.5 Angstrom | 6.47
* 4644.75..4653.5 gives 0.6 Angstrom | 6.36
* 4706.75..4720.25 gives 1.4 Angstrom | 6.13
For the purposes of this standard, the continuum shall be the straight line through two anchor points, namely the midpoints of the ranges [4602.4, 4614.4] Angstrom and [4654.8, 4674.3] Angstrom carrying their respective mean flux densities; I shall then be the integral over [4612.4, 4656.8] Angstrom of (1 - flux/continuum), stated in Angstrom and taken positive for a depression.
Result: 3.76 Angstrom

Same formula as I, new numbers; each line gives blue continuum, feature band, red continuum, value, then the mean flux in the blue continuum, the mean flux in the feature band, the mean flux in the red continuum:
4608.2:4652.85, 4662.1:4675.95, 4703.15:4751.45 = 0.4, 6.81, 6.56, 6.64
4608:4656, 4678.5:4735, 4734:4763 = 2.9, 6.78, 6.46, 6.83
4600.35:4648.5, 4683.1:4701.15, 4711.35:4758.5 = 0.2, 7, 6.78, 6.75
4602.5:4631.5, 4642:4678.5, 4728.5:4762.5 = 2.2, 7.07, 6.56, 6.79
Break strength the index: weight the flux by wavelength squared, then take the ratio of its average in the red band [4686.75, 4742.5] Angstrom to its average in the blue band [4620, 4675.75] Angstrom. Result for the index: 1.0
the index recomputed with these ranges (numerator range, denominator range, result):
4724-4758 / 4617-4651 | 1.09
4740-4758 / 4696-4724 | 1.11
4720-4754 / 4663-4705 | 1.10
